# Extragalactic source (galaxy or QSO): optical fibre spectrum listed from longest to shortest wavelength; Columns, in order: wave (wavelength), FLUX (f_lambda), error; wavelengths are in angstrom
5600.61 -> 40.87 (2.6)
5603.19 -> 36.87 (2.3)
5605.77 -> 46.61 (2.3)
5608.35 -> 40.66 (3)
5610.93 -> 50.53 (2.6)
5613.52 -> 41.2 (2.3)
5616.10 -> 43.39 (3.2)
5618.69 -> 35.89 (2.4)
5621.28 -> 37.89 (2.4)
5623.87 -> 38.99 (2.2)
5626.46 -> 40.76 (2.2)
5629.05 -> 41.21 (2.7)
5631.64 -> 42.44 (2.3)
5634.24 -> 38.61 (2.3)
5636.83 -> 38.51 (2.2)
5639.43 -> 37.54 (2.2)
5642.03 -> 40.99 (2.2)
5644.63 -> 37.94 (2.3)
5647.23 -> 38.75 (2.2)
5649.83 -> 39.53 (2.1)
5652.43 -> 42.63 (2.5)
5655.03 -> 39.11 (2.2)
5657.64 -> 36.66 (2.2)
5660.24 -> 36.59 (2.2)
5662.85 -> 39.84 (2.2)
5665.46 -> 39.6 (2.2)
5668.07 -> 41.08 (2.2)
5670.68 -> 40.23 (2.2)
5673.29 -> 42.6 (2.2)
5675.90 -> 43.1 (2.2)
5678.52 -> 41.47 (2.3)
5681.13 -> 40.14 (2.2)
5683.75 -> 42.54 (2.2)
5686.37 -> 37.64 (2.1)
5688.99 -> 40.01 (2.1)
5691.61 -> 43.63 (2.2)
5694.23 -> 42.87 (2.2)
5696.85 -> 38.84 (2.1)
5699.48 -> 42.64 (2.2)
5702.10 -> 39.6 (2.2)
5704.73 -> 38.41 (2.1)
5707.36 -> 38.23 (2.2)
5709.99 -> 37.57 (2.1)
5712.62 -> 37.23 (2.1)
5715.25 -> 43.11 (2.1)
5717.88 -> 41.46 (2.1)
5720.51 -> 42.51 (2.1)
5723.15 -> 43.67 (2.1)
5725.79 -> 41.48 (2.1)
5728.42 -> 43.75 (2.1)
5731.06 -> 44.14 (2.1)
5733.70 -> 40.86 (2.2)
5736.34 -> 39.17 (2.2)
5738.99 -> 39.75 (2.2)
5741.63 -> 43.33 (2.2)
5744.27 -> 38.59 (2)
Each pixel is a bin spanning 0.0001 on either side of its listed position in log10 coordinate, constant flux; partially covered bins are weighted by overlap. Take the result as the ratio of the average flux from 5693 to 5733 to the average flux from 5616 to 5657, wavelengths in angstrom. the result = 1.04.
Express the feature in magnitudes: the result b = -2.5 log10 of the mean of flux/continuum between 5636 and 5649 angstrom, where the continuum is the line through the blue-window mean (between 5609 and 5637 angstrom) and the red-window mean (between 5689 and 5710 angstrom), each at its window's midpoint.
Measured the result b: 0.06 mag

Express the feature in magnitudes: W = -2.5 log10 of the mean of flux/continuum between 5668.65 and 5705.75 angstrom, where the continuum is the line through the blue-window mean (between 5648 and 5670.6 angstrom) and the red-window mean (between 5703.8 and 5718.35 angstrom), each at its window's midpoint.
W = -0.05 mag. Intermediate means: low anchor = 39.4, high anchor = 39.2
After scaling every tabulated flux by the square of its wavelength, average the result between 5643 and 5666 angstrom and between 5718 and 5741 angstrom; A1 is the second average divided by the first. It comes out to 1.1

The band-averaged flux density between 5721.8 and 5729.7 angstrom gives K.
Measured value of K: 43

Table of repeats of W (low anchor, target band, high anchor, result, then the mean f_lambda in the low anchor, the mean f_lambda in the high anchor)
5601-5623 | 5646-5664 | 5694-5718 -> 0.05 mag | 41.5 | 39.8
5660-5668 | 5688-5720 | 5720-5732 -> 0.04 mag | 39.3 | 43.1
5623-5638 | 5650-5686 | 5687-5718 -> 0.00 mag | 40.1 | 40.2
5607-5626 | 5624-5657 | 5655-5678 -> 0.02 mag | 41.2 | 40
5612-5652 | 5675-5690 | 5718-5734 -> 0.02 mag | 39.7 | 42.8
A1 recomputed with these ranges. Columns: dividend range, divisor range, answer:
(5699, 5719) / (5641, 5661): 1.04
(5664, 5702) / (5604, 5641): 1.03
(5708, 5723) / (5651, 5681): 1.02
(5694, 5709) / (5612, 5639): 1.03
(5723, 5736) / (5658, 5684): 1.07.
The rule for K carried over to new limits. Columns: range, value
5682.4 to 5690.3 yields 40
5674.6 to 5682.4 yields 41.6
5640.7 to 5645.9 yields 39.4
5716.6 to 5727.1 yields 42.3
